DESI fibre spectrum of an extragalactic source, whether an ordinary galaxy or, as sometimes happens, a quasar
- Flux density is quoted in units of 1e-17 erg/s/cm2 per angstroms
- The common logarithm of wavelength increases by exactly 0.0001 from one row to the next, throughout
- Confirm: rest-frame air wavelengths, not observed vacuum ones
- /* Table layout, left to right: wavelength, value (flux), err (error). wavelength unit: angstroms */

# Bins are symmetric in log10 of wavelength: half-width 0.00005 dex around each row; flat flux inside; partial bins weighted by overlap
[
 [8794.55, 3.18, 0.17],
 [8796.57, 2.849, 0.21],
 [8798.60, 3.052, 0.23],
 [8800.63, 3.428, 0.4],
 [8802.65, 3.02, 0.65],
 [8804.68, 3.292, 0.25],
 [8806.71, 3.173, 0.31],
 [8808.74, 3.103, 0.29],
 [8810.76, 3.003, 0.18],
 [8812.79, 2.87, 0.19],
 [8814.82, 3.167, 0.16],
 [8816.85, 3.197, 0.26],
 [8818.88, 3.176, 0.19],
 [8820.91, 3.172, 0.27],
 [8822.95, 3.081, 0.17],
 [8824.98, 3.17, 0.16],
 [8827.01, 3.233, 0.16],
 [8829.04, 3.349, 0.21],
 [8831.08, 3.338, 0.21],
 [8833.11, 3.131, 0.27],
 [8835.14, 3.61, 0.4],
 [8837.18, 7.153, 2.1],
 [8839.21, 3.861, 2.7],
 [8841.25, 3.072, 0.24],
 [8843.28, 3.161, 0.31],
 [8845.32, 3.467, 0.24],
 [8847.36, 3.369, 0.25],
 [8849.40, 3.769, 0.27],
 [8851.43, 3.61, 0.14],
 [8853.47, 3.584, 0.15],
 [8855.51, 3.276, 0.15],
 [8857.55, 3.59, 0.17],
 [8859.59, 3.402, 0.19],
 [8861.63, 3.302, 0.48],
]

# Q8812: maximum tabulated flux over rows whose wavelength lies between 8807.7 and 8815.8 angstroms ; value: 3.167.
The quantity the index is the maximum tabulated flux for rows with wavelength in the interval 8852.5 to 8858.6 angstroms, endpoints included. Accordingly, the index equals 3.59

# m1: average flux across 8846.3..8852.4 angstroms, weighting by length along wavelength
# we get 3.58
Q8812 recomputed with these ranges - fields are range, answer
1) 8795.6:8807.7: 3.428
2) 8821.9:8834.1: 3.349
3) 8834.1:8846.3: 7.153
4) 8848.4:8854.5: 3.769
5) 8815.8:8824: 3.197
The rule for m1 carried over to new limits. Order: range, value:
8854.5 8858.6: 3.43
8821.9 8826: 3.12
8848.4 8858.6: 3.57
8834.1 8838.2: 5.37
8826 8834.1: 3.26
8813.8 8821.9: 3.18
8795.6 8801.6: 3.11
